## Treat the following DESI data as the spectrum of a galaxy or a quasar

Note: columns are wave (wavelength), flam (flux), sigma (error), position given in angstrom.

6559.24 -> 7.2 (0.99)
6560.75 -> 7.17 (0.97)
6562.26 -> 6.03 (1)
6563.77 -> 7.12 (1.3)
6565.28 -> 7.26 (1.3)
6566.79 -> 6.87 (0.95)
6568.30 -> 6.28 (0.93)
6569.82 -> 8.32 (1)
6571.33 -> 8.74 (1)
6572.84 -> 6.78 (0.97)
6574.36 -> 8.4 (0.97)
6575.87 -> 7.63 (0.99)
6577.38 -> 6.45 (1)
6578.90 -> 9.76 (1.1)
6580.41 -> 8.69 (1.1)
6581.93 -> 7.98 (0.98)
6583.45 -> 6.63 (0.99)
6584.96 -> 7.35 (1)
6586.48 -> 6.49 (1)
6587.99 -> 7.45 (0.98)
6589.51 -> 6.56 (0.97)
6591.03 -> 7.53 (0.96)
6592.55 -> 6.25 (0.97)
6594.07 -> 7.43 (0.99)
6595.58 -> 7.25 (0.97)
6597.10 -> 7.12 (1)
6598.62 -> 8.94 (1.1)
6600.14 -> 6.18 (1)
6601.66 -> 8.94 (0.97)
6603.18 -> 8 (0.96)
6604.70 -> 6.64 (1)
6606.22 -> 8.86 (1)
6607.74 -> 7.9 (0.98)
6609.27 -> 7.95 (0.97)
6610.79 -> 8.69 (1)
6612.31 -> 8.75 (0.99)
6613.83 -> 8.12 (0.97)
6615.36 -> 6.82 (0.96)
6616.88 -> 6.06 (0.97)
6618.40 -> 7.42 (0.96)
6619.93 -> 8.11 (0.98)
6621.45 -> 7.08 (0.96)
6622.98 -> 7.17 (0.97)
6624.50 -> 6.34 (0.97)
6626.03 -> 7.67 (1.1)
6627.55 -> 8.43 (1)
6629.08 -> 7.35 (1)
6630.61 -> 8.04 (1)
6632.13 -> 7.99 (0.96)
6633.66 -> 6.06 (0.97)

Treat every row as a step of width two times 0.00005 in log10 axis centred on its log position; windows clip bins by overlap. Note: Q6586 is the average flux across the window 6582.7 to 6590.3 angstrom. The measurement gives 6.9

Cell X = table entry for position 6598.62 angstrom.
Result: 8.94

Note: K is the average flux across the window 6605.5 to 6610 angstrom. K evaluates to 8.22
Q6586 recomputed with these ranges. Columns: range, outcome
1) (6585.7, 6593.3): 6.85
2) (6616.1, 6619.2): 6.76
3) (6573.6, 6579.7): 8.07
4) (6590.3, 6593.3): 6.88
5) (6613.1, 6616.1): 7.45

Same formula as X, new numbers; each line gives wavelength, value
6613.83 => 8.12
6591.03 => 7.53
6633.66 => 6.06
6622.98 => 7.17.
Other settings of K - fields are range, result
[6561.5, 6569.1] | 6.72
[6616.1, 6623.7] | 7.17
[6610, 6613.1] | 8.73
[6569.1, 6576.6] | 7.98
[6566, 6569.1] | 6.6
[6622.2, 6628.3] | 7.4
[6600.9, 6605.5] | 7.87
